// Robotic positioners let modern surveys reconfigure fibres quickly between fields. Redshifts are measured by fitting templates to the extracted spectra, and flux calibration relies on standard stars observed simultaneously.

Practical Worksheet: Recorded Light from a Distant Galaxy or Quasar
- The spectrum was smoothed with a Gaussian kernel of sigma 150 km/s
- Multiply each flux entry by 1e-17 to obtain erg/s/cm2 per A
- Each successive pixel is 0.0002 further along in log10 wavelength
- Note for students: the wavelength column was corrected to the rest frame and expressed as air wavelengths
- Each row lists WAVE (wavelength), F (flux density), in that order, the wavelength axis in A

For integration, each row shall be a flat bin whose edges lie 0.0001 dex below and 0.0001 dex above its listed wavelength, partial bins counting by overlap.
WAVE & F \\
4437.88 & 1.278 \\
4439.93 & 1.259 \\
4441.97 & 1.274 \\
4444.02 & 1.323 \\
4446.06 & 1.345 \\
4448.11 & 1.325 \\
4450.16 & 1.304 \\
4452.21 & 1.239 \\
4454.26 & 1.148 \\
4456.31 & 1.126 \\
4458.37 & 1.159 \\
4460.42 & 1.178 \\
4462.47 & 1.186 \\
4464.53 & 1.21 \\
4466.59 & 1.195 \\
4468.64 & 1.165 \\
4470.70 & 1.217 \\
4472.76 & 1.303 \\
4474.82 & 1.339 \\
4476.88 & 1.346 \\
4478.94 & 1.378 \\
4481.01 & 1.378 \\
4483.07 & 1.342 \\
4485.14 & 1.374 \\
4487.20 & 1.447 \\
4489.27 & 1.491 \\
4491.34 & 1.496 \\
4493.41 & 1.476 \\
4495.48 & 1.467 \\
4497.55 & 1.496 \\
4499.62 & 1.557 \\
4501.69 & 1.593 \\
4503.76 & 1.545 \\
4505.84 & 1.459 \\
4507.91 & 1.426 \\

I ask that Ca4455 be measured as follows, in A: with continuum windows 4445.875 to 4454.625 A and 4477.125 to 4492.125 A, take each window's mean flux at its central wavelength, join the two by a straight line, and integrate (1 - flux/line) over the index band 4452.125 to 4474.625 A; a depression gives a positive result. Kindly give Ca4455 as 2.2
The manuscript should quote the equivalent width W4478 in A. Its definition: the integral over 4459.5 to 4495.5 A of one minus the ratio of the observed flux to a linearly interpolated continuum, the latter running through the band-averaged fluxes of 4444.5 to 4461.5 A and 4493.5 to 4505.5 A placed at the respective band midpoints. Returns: 1.5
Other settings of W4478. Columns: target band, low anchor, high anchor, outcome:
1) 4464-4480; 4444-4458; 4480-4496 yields 1.0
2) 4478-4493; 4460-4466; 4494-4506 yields -0.3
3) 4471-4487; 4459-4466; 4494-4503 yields -0.1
